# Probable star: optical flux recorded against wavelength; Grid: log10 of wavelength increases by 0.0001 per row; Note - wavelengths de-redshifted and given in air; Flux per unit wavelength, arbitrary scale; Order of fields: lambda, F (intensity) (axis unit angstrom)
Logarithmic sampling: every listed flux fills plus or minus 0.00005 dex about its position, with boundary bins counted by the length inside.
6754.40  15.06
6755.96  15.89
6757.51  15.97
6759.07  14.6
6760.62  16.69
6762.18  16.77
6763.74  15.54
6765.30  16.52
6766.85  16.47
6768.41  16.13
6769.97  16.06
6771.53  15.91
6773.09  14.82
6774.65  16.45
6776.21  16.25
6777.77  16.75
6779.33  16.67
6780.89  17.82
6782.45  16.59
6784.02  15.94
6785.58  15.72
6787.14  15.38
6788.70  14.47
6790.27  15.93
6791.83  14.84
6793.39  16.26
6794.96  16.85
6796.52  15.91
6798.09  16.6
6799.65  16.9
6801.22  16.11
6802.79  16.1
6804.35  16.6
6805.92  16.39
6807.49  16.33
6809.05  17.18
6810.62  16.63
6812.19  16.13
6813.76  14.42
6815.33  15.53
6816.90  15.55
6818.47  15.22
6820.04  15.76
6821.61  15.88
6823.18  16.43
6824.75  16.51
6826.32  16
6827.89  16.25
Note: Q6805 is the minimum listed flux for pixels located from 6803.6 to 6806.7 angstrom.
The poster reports 16.39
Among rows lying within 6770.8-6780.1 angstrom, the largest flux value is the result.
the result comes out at 16.75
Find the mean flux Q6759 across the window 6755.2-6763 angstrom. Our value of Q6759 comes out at 16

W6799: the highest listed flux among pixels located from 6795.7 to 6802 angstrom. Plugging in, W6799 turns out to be 16.9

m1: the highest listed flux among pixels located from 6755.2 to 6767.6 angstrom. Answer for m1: 16.77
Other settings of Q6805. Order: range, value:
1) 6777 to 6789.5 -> 14.47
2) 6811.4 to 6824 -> 14.42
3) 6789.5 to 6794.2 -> 14.84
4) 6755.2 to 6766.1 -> 14.6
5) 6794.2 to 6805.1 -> 15.91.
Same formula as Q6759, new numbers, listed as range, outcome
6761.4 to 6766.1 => 16.3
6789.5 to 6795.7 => 16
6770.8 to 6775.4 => 15.7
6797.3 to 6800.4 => 16.8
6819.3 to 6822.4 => 15.8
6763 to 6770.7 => 16.2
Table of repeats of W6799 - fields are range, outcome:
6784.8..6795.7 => 16.85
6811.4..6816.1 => 16.13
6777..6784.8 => 17.82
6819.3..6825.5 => 16.51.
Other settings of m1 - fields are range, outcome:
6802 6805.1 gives 16.6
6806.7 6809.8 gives 17.18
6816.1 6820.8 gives 15.76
